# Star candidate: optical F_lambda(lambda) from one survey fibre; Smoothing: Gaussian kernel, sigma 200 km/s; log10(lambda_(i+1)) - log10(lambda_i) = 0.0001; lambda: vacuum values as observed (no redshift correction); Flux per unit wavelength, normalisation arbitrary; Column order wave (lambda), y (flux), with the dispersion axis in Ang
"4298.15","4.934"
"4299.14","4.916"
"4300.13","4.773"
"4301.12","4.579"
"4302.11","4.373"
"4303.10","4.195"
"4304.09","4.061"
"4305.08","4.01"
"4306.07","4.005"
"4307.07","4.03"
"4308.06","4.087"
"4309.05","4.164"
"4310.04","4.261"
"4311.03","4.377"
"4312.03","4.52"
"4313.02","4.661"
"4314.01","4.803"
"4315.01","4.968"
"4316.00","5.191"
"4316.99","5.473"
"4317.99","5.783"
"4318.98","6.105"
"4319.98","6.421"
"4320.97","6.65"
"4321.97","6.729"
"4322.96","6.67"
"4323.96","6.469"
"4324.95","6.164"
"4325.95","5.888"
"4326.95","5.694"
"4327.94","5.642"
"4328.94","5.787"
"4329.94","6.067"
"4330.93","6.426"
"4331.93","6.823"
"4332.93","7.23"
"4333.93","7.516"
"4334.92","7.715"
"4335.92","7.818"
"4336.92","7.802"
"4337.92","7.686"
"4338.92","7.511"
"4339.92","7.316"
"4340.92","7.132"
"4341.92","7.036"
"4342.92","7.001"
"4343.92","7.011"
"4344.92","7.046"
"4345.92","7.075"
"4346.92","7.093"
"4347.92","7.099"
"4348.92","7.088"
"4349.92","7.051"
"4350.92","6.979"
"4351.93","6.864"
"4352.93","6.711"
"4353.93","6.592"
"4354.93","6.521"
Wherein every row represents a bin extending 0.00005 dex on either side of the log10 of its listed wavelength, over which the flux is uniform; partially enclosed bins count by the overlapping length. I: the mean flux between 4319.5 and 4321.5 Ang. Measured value 6.54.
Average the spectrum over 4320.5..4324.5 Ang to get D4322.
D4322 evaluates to 6.63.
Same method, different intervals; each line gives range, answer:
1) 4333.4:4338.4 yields 7.71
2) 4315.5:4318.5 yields 5.5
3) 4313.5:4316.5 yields 4.99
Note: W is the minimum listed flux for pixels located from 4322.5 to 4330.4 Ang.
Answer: 5.642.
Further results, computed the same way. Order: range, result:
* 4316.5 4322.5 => 5.473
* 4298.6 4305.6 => 4.01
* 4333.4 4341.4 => 7.132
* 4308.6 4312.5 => 4.164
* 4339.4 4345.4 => 7.001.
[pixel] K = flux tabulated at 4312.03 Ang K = 4.52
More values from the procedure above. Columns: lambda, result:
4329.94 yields 6.067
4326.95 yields 5.694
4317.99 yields 5.783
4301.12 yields 4.579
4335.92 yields 7.818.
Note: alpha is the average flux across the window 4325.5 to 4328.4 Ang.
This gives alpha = 5.75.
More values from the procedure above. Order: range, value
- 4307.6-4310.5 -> 4.18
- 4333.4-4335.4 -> 7.63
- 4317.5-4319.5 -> 5.95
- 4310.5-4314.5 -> 4.59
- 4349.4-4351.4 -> 7.03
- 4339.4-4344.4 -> 7.1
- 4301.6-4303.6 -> 4.29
